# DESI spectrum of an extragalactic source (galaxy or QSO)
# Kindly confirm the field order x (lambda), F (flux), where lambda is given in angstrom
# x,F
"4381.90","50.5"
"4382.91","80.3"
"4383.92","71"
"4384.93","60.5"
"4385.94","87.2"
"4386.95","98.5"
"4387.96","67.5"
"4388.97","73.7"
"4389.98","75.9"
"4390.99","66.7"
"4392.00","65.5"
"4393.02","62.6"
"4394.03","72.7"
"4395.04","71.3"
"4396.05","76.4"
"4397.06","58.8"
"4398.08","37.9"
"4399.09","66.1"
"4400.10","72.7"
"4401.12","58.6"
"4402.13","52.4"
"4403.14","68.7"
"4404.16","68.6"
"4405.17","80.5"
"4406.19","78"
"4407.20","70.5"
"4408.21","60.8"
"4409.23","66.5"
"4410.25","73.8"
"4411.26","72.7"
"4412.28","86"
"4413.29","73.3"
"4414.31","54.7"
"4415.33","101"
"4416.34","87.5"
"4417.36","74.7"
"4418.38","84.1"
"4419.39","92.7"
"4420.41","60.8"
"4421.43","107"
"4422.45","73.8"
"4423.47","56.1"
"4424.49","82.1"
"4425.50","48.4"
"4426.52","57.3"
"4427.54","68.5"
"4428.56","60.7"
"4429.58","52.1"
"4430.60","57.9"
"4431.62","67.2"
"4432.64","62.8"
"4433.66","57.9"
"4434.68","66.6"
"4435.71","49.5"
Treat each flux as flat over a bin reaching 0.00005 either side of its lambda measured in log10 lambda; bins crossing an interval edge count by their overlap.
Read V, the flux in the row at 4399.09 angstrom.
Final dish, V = 66.1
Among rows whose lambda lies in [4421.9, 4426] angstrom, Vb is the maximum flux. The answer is 82.1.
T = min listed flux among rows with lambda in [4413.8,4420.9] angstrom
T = 54.7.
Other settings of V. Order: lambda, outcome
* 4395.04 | 71.3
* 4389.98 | 75.9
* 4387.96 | 67.5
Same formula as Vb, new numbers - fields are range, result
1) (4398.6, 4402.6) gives 72.7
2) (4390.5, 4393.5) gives 66.7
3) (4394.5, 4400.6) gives 76.4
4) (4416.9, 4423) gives 107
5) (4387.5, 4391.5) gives 75.9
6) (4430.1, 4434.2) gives 67.2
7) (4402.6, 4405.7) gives 80.5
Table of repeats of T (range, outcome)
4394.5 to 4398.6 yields 37.9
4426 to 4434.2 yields 52.1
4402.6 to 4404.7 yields 68.6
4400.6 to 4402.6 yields 52.4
